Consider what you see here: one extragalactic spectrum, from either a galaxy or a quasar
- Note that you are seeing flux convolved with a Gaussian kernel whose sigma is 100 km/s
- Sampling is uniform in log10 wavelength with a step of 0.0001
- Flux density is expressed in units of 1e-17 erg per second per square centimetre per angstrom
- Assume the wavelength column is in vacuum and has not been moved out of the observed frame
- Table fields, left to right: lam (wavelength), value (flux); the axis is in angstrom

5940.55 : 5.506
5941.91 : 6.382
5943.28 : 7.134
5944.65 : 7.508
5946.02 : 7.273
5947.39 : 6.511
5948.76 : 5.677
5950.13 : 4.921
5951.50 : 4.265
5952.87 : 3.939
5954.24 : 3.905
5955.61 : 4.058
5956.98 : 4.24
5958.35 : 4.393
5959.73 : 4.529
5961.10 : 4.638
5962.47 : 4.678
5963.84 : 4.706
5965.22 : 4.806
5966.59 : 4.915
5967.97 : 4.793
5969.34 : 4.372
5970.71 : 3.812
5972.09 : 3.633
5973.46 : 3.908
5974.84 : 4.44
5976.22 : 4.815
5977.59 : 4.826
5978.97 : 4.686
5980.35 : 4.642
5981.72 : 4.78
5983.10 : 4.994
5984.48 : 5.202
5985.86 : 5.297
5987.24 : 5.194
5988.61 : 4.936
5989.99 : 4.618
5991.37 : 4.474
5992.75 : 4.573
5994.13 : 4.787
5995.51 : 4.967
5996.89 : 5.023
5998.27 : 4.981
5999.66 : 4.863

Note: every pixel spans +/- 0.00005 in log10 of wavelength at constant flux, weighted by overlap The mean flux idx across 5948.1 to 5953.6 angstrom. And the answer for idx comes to 4.69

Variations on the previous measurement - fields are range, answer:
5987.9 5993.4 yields 4.66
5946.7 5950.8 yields 5.71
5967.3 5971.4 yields 4.33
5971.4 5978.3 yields 4.32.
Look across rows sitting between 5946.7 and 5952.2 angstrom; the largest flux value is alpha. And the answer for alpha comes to 6.511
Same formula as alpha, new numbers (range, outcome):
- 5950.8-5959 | 4.393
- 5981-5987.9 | 5.297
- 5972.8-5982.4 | 4.826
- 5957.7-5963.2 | 4.678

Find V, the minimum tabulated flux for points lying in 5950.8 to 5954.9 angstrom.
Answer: 3.905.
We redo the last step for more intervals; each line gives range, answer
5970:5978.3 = 3.633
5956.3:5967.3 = 4.24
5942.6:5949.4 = 5.677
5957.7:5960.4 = 4.393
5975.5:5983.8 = 4.642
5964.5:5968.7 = 4.793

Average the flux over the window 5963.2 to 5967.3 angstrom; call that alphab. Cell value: 4.8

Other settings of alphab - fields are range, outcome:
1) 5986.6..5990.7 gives 4.92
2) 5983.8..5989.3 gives 5.16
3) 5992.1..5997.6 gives 4.84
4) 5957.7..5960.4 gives 4.45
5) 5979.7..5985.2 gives 4.91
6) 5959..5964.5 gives 4.64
